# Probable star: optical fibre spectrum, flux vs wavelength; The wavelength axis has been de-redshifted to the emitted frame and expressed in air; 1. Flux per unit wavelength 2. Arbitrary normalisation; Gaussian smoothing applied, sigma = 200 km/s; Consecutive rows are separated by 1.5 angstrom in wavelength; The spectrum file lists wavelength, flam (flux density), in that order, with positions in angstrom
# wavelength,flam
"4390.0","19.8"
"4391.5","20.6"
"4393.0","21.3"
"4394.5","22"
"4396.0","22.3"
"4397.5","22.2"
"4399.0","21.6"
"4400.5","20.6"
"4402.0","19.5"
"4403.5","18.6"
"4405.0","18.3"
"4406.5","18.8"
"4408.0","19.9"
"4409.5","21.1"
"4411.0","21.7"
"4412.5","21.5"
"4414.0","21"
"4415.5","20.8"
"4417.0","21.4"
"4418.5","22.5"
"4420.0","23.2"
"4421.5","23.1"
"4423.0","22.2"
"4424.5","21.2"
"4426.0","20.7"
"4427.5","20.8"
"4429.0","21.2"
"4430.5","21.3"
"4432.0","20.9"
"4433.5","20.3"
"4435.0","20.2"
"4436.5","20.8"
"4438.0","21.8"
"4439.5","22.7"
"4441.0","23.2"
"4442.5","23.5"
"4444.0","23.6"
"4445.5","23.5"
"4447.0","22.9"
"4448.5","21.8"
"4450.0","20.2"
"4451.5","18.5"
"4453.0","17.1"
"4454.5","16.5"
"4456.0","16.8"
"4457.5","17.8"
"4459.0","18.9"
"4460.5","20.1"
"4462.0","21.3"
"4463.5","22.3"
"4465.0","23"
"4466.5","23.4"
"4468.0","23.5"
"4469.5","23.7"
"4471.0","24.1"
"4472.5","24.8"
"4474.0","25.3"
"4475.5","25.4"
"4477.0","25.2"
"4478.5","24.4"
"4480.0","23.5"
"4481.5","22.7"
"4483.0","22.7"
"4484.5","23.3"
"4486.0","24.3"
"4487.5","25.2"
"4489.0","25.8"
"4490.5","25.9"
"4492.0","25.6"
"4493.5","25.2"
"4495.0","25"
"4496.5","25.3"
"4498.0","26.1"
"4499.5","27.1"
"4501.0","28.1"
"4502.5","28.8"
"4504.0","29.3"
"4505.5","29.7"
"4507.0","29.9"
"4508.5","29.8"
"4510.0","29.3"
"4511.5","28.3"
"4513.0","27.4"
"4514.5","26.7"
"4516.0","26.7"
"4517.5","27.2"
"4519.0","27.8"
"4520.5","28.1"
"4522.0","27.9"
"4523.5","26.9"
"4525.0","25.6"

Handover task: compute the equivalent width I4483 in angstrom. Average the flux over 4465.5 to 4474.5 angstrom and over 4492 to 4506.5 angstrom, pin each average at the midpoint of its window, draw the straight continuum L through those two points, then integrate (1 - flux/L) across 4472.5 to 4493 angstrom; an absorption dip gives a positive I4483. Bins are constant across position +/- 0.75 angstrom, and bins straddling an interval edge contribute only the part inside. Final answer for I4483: 0.7 angstrom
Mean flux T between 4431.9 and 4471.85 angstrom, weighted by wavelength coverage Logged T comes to 21.2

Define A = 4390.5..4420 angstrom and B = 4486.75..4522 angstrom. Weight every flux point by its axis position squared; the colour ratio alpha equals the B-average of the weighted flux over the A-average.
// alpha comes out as 1.4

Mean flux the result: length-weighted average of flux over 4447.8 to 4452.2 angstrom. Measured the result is 20.2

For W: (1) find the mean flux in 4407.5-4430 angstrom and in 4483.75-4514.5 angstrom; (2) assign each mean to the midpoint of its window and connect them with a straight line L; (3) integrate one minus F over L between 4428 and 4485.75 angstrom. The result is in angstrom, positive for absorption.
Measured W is 5.2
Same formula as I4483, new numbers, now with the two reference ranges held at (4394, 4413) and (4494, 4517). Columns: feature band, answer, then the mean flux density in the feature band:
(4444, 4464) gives 3.48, 19.9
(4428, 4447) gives 0.88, 21.9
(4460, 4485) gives 1.95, 23.5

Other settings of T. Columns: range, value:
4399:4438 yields 20.9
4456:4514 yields 24.9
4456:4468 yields 20.9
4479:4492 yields 24.3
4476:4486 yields 23.7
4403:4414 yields 20.1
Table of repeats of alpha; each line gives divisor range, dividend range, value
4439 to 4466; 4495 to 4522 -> 1.38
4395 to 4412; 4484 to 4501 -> 1.30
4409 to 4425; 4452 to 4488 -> 1.05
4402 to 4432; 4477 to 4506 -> 1.26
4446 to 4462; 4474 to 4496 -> 1.30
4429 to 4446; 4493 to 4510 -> 1.30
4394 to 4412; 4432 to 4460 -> 1.02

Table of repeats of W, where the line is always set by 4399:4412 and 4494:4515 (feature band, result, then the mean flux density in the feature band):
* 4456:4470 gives 1.9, 21.3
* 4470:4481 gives 0.4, 24.6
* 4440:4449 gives 0.0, 23.1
